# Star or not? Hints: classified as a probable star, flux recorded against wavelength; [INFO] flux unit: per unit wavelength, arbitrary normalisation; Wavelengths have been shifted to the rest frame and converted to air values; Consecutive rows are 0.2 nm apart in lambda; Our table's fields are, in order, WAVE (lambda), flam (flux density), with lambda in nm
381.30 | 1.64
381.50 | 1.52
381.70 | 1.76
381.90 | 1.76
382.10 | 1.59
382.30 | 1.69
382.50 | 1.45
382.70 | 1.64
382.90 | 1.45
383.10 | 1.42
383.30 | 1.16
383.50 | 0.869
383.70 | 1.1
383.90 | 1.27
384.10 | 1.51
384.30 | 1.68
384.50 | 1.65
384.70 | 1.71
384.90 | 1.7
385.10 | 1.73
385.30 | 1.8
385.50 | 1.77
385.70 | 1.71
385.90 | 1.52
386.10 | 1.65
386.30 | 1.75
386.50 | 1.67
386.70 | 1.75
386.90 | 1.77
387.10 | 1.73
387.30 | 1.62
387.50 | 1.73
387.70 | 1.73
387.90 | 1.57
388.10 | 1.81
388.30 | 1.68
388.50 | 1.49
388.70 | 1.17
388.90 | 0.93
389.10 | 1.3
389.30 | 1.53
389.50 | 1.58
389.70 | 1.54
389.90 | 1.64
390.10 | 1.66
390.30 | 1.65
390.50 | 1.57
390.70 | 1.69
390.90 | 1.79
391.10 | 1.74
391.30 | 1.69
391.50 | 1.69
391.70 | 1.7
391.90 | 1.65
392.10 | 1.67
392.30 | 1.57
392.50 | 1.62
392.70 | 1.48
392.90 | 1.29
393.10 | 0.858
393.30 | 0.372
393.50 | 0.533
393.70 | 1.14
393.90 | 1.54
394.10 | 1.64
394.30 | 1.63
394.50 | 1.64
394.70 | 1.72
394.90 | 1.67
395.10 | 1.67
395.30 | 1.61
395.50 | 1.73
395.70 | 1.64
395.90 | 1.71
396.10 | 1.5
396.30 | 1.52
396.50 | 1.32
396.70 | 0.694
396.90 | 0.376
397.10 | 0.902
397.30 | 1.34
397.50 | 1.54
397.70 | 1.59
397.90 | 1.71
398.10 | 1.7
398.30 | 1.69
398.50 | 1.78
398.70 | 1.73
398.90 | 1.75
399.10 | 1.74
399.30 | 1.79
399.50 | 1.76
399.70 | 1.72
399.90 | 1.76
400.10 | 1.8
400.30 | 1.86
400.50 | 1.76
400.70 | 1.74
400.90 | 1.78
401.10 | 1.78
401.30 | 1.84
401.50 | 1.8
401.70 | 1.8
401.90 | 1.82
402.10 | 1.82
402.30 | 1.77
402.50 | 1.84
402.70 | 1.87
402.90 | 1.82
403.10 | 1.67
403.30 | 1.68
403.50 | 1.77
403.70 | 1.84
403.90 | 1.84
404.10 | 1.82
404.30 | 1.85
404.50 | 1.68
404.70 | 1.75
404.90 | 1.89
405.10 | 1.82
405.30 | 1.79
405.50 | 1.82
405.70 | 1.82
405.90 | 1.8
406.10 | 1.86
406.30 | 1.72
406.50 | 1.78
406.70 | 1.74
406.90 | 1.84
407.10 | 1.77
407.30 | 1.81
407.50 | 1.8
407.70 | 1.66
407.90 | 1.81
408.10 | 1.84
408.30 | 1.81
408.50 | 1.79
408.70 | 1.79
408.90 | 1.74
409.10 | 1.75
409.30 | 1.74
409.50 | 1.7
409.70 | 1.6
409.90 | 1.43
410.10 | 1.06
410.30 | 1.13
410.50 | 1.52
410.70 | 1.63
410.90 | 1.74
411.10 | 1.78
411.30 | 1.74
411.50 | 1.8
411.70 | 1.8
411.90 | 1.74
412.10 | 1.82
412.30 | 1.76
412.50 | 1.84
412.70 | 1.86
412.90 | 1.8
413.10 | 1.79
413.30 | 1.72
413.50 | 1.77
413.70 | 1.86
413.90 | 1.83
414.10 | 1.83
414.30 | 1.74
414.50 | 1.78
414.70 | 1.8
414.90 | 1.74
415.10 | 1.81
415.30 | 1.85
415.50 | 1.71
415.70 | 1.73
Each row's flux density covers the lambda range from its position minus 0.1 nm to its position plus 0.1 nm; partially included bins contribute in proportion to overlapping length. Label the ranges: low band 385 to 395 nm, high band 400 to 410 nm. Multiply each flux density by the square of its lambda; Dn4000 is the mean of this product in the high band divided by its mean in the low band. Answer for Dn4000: 1.24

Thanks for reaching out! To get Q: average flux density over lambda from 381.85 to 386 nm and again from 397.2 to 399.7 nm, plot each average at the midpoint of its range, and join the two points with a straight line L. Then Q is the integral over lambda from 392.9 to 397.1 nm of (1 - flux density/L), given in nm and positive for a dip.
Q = 0.840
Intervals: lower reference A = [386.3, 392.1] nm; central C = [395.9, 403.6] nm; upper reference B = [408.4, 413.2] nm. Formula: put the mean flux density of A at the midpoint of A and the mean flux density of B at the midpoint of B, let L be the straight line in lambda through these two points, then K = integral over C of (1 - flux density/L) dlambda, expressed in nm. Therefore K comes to 0.05 nm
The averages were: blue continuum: 1.61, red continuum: 1.68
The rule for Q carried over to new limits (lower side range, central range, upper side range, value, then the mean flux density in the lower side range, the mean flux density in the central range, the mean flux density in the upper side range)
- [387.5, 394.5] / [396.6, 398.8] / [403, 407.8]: 0.35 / 1.48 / 1.37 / 1.78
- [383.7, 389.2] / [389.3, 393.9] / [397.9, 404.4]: 0.54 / 1.6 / 1.46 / 1.78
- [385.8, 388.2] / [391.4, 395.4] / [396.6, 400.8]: 0.45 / 1.69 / 1.43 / 1.56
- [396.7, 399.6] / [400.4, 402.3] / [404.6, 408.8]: -0.21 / 1.5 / 1.79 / 1.8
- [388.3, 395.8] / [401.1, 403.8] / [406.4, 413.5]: -0.29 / 1.49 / 1.79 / 1.71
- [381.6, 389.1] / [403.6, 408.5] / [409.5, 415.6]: -0.36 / 1.56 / 1.8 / 1.71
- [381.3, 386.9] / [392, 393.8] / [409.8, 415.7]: 0.49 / 1.57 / 1.17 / 1.71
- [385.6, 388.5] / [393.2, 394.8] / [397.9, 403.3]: 0.42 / 1.69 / 1.28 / 1.77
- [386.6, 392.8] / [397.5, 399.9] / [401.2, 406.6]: 0.01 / 1.6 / 1.72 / 1.8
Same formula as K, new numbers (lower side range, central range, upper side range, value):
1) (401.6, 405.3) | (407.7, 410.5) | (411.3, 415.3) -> 0.26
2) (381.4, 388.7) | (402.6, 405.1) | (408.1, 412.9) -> -0.20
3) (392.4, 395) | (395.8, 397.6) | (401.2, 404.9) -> 0.31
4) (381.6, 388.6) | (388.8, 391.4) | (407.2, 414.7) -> 0.09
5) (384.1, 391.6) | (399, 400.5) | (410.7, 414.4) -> -0.06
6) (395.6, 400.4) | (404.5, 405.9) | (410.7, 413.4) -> -0.12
